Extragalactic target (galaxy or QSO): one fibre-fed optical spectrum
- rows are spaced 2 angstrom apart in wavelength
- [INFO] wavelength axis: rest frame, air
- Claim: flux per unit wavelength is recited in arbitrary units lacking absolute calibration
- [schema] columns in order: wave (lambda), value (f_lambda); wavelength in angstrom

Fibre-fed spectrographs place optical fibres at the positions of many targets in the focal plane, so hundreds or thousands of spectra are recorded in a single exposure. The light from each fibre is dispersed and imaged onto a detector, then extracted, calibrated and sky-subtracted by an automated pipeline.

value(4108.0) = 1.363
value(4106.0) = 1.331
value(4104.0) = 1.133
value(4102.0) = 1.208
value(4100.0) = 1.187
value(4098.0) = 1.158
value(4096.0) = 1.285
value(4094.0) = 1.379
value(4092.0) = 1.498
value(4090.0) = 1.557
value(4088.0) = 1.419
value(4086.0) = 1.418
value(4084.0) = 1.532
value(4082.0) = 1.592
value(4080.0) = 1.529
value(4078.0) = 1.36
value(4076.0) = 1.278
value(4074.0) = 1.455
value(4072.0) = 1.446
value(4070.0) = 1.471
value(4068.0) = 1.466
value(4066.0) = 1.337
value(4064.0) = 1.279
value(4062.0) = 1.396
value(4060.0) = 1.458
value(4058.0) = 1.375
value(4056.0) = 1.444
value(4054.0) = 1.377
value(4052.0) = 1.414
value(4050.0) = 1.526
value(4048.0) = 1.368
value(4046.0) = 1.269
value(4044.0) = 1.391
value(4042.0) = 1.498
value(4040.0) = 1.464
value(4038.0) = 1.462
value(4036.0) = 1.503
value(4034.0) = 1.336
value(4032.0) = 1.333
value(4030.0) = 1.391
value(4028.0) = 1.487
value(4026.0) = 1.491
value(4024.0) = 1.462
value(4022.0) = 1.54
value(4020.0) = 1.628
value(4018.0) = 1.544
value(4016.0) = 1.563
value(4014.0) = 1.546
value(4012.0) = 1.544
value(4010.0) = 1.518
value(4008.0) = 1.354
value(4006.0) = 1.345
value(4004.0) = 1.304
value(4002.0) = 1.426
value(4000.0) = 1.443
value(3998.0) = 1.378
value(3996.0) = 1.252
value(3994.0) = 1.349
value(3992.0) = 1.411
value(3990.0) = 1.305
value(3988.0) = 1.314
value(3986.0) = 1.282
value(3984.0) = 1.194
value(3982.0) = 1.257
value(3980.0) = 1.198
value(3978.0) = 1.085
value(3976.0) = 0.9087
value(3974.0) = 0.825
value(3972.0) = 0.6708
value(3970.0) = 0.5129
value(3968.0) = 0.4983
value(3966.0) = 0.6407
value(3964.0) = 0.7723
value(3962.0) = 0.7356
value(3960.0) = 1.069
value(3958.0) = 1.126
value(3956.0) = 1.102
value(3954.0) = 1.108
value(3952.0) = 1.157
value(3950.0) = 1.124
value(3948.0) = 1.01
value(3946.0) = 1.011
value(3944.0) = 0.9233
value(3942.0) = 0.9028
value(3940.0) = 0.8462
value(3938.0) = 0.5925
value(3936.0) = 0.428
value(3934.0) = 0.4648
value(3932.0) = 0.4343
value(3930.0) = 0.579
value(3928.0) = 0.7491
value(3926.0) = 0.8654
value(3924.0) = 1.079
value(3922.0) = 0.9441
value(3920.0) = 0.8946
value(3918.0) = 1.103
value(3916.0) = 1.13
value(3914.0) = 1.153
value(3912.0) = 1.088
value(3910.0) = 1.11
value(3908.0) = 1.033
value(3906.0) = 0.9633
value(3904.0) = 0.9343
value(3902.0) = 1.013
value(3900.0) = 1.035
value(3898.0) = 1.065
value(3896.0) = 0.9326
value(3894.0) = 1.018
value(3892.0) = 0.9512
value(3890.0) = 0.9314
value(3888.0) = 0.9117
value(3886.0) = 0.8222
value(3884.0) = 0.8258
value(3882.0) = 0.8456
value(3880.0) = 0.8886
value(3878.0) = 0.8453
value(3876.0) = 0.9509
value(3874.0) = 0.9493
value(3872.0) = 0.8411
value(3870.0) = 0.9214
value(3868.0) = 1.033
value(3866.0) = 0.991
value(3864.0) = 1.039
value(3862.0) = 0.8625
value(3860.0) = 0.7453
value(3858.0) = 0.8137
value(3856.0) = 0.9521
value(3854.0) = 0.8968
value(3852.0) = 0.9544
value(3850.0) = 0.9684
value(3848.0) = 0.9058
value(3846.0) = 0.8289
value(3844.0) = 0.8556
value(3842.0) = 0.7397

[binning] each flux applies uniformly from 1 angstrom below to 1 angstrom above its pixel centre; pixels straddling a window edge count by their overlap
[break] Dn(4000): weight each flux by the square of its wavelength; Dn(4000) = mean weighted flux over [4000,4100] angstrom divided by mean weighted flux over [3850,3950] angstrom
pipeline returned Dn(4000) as 1.70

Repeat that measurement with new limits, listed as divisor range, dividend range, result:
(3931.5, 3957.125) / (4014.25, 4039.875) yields 1.78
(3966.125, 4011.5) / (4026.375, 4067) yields 1.24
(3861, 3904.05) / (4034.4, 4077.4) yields 1.64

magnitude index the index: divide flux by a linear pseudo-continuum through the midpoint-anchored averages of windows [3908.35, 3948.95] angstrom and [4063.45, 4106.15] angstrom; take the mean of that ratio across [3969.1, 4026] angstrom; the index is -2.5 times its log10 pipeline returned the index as -0.177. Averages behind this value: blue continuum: 0.868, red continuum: 1.38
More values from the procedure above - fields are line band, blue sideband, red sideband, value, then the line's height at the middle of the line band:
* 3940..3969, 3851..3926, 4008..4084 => 0.230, 1.16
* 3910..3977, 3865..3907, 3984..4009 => 0.297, 1.15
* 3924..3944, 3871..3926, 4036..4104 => 0.471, 1.06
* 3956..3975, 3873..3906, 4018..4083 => 0.438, 1.17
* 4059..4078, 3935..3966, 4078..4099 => -0.030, 1.36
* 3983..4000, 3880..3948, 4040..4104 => -0.155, 1.14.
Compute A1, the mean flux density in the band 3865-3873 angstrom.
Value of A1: 0.947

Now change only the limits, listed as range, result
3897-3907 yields 1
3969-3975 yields 0.67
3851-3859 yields 0.904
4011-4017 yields 1.55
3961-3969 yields 0.662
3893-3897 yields 0.975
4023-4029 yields 1.48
